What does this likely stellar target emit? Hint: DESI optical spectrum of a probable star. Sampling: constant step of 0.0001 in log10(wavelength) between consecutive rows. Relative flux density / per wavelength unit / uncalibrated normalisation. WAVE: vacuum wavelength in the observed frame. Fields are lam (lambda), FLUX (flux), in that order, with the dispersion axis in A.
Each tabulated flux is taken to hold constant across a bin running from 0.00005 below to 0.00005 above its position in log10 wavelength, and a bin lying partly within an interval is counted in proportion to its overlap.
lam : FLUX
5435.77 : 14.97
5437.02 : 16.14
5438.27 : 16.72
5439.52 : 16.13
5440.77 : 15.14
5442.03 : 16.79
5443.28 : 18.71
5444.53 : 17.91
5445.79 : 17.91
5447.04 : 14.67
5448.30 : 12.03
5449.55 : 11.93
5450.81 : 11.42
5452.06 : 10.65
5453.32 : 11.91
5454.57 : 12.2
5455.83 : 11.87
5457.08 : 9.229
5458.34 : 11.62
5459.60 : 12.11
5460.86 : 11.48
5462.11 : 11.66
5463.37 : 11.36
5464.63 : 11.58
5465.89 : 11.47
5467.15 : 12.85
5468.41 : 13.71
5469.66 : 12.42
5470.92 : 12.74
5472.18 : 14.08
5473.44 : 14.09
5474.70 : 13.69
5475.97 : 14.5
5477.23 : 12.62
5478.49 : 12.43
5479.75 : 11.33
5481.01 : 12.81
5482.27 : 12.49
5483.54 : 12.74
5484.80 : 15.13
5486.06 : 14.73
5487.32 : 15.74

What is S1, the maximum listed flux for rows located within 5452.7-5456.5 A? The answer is 12.2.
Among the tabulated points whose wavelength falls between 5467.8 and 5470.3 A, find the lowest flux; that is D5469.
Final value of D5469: 12.42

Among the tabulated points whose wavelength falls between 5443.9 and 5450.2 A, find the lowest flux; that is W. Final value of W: 11.93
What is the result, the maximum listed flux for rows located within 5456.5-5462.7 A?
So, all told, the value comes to 12.11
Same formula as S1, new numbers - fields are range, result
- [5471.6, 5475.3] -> 14.09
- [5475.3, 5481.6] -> 14.5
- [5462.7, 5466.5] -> 11.58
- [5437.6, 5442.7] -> 16.79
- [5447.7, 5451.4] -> 12.03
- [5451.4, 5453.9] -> 11.91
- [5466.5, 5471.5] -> 13.71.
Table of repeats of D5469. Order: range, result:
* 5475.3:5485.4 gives 11.33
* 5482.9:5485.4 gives 12.74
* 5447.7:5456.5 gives 10.65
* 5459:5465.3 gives 11.36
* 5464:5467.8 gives 11.47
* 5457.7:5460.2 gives 11.62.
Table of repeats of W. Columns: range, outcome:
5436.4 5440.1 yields 16.13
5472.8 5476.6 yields 13.69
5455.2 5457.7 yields 9.229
